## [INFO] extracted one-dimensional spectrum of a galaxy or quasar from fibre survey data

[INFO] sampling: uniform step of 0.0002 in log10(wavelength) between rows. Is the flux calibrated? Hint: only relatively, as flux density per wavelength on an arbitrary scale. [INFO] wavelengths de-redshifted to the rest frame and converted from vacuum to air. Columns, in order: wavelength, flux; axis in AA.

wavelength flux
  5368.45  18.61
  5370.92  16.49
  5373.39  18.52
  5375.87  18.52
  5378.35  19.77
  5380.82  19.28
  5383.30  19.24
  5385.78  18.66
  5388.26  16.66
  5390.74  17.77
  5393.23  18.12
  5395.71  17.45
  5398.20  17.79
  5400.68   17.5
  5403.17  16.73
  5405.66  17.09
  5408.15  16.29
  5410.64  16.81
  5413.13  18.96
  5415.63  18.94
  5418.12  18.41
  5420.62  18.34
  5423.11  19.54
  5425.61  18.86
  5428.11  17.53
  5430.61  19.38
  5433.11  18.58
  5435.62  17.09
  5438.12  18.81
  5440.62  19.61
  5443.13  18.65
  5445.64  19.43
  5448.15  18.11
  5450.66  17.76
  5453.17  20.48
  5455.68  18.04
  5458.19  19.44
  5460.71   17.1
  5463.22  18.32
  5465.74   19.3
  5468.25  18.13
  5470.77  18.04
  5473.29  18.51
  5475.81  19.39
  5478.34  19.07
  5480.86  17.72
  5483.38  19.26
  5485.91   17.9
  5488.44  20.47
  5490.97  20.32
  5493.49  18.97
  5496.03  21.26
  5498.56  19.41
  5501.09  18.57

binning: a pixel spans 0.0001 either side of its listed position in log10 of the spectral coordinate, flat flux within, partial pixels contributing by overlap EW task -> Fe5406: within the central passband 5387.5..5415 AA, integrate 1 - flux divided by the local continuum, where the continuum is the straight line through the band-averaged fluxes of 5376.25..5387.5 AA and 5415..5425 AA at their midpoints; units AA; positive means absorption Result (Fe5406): 2.2 AA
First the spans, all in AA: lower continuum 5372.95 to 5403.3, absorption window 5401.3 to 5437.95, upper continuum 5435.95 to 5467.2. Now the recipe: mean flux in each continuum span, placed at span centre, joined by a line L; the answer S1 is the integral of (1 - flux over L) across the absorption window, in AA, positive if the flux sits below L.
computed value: 0.8 AA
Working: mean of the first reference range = 18.2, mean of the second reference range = 18.7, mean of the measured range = 18.1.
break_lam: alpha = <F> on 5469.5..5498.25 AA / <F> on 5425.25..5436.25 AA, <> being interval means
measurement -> 1.0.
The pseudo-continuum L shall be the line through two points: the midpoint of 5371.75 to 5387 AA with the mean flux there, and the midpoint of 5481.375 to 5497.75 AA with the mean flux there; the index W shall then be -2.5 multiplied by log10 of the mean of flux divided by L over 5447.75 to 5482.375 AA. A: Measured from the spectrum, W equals 0.05 mag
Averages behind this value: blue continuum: 18.9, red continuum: 19.6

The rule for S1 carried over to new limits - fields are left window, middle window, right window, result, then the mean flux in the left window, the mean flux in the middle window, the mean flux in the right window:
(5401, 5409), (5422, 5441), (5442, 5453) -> -0.7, 16.8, 18.6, 18.7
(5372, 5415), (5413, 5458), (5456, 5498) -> -0.6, 18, 18.7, 18.9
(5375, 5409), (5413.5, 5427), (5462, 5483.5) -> -0.5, 17.9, 18.8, 18.6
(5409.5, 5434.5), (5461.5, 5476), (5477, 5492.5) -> 0.4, 18.5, 18.5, 19.1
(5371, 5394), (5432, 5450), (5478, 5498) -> 0.3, 18.4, 18.6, 19.4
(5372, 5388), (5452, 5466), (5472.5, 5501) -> 0.3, 18.8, 18.7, 19.3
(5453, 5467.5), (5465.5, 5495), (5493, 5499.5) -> 0.7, 18.6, 18.9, 20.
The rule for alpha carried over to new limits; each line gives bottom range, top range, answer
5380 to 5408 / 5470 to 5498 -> 1.08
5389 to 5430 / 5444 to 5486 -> 1.04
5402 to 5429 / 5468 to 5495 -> 1.05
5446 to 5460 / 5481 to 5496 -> 1.04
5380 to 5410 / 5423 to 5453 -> 1.05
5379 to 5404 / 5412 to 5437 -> 1.03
